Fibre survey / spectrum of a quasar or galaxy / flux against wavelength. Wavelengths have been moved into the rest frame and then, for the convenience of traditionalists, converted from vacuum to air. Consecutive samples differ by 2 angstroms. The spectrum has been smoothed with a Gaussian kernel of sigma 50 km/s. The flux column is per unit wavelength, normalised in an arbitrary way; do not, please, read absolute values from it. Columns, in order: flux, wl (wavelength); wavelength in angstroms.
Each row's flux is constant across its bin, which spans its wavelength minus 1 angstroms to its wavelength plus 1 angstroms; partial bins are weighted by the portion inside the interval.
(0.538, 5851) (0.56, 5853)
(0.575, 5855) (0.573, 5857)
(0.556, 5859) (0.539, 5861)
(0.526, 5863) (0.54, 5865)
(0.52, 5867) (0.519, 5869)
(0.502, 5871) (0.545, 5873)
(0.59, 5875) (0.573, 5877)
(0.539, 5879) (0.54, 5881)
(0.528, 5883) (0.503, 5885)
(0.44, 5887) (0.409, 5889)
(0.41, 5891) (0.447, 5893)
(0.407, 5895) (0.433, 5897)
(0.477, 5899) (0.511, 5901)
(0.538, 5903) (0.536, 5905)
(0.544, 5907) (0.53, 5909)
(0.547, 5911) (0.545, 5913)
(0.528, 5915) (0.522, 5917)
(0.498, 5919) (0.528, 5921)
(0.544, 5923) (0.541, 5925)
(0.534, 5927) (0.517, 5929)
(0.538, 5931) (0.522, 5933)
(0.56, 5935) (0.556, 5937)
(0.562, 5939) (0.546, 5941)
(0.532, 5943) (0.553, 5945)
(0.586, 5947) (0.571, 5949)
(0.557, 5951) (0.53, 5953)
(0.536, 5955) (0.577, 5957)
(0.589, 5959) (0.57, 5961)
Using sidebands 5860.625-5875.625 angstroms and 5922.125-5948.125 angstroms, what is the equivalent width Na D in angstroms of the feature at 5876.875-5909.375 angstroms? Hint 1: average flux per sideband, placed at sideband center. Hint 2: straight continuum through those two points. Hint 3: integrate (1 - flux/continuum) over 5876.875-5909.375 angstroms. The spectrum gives 3.0 angstroms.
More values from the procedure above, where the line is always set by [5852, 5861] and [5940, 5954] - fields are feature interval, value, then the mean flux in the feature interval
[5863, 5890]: 2.0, 0.519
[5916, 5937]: 0.9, 0.532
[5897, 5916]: 1.2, 0.523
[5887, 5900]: 3.0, 0.431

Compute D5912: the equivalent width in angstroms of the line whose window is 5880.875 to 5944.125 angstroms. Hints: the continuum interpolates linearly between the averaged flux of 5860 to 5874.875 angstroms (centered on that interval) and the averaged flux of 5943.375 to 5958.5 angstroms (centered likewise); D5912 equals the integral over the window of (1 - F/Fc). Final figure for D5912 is 4.0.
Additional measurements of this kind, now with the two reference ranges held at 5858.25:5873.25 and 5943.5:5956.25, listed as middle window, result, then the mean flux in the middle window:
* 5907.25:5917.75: 0.2 angstroms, 0.535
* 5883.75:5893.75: 1.7 angstroms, 0.444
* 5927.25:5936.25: 0.2 angstroms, 0.535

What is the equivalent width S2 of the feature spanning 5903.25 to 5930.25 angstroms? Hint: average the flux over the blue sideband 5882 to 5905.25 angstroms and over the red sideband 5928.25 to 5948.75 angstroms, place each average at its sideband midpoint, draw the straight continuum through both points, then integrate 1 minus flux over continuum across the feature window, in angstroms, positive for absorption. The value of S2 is -1.2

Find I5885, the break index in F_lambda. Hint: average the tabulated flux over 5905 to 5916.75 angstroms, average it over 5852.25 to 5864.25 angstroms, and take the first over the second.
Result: 0.97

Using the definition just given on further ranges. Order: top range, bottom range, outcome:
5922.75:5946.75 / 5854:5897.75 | 1.07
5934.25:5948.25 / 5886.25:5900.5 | 1.28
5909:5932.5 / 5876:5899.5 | 1.12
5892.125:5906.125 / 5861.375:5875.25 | 0.90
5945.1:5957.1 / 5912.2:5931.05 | 1.05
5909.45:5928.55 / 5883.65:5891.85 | 1.19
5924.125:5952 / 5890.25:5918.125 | 1.10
